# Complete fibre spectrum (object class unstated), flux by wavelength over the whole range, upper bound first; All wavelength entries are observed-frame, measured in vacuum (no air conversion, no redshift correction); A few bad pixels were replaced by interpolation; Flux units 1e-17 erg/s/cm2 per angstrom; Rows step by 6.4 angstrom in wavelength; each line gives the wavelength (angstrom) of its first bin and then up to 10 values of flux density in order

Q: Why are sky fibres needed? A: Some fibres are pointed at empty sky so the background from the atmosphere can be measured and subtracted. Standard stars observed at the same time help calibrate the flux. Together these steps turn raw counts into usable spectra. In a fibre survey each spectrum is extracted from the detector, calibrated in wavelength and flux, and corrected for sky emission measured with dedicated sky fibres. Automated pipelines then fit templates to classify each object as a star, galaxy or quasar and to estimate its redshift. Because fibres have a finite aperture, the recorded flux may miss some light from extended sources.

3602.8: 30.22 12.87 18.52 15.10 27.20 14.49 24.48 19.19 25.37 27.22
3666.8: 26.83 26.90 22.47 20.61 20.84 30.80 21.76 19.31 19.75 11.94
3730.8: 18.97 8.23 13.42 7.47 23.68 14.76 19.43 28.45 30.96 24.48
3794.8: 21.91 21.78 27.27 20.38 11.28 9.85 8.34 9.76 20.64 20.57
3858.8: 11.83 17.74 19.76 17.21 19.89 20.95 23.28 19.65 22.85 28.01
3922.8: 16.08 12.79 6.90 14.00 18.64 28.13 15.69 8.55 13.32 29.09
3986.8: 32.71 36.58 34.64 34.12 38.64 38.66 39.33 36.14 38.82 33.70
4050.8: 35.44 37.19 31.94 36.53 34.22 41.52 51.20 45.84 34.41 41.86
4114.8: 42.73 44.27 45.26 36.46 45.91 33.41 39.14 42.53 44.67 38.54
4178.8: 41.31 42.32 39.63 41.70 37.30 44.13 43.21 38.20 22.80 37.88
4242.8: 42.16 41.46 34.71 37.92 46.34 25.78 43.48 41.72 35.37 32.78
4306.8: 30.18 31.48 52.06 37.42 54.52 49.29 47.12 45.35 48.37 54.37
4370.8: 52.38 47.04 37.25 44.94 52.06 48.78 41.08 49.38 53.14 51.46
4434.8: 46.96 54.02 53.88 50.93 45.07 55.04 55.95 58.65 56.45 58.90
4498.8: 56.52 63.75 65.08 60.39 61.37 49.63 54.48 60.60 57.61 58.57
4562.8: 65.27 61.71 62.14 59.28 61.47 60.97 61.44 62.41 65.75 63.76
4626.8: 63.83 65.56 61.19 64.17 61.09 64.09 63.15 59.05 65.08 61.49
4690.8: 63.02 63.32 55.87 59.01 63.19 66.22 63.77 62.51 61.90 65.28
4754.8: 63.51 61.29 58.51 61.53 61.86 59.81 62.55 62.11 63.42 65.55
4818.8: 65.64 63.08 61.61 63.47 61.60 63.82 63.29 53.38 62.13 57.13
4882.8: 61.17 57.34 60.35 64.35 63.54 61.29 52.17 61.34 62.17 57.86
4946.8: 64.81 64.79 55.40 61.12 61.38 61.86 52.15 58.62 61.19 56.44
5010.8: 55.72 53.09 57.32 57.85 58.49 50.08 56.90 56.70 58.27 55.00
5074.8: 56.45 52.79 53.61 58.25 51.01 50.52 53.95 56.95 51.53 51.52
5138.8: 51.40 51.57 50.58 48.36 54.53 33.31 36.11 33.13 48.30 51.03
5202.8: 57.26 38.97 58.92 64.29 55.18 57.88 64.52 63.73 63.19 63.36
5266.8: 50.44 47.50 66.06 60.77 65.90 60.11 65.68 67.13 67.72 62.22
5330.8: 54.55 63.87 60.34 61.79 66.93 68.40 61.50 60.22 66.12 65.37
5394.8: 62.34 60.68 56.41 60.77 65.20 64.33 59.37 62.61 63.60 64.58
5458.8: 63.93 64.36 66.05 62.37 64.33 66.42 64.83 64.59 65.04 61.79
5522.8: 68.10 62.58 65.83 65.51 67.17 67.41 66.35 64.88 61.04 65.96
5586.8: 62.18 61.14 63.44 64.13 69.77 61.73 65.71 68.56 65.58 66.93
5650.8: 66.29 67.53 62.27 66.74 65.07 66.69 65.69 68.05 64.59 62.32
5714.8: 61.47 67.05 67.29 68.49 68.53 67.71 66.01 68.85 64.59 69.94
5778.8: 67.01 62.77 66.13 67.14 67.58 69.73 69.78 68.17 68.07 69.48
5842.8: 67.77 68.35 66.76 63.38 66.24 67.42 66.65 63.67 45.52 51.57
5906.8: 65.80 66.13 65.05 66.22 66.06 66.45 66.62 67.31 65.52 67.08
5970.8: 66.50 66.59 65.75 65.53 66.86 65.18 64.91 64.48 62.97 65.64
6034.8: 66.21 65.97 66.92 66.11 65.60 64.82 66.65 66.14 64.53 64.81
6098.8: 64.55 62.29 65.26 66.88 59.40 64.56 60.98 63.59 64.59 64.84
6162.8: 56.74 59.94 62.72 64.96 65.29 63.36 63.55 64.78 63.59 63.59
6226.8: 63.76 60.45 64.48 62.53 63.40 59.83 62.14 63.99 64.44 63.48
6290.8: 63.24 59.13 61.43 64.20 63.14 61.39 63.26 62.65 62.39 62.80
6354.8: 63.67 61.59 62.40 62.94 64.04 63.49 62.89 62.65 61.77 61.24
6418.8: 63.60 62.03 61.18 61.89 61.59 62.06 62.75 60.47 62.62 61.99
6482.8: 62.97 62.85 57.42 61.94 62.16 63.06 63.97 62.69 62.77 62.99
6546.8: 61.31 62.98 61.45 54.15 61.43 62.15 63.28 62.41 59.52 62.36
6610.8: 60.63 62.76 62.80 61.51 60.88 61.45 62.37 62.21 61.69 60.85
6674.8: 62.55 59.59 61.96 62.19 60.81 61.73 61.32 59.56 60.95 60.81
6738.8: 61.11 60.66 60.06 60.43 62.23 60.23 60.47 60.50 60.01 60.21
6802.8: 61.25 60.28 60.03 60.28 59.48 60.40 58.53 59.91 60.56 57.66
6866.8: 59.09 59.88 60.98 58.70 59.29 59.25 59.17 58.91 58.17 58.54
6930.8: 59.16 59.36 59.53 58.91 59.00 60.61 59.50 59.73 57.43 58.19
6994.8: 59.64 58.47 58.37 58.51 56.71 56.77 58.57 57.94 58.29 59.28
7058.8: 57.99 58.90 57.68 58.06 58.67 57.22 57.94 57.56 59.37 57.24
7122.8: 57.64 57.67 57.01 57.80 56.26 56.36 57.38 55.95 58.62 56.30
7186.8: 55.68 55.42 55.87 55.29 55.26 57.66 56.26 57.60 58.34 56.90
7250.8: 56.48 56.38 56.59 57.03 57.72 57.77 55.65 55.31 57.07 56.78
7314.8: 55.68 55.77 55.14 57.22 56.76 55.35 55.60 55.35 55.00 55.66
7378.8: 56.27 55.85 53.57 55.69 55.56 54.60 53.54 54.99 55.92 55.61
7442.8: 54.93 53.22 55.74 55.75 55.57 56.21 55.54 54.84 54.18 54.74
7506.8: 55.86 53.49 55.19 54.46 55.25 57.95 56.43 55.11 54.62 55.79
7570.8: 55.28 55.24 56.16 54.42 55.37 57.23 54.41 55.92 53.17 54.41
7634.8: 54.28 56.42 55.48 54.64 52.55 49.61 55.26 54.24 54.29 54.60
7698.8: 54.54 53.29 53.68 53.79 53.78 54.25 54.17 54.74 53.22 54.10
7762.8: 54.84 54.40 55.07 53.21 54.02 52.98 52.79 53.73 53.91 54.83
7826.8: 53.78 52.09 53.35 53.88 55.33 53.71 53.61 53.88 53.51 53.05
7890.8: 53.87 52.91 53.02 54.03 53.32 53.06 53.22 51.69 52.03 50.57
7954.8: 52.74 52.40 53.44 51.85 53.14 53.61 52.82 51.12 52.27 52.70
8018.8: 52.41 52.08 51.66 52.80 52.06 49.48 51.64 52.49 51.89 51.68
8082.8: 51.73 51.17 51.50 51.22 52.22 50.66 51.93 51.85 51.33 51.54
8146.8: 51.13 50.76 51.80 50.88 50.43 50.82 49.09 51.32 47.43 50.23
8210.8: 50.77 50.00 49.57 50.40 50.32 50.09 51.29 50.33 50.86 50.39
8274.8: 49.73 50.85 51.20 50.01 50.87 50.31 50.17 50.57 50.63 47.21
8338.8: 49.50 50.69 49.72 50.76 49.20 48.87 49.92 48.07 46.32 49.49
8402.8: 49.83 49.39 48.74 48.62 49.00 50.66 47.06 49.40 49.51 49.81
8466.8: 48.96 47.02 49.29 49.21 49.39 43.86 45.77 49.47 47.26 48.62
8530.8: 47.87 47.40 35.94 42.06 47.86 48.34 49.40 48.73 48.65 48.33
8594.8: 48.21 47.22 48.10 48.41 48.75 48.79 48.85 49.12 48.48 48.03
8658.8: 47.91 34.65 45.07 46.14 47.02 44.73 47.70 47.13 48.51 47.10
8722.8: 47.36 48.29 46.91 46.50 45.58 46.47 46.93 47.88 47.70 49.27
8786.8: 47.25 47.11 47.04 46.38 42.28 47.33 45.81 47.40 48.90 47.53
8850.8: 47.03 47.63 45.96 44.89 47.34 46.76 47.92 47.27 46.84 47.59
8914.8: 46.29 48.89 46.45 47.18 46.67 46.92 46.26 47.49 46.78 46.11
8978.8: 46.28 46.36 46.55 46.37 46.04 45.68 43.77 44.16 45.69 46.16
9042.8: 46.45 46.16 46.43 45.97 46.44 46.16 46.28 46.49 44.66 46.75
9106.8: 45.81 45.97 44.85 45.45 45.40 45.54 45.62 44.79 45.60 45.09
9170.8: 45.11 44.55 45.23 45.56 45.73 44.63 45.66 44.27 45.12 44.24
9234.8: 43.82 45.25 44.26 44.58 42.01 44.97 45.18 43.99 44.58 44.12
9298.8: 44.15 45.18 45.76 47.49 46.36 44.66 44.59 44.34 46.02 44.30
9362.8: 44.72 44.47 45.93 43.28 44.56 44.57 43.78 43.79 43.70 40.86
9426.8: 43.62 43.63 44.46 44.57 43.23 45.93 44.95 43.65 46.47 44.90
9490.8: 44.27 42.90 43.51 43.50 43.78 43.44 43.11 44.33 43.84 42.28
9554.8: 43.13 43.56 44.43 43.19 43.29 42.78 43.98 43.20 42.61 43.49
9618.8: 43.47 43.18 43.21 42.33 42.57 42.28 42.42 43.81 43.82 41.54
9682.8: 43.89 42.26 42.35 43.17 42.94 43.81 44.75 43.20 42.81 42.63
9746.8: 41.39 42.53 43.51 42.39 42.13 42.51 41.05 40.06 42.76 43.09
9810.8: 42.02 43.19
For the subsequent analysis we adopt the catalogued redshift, 0.000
